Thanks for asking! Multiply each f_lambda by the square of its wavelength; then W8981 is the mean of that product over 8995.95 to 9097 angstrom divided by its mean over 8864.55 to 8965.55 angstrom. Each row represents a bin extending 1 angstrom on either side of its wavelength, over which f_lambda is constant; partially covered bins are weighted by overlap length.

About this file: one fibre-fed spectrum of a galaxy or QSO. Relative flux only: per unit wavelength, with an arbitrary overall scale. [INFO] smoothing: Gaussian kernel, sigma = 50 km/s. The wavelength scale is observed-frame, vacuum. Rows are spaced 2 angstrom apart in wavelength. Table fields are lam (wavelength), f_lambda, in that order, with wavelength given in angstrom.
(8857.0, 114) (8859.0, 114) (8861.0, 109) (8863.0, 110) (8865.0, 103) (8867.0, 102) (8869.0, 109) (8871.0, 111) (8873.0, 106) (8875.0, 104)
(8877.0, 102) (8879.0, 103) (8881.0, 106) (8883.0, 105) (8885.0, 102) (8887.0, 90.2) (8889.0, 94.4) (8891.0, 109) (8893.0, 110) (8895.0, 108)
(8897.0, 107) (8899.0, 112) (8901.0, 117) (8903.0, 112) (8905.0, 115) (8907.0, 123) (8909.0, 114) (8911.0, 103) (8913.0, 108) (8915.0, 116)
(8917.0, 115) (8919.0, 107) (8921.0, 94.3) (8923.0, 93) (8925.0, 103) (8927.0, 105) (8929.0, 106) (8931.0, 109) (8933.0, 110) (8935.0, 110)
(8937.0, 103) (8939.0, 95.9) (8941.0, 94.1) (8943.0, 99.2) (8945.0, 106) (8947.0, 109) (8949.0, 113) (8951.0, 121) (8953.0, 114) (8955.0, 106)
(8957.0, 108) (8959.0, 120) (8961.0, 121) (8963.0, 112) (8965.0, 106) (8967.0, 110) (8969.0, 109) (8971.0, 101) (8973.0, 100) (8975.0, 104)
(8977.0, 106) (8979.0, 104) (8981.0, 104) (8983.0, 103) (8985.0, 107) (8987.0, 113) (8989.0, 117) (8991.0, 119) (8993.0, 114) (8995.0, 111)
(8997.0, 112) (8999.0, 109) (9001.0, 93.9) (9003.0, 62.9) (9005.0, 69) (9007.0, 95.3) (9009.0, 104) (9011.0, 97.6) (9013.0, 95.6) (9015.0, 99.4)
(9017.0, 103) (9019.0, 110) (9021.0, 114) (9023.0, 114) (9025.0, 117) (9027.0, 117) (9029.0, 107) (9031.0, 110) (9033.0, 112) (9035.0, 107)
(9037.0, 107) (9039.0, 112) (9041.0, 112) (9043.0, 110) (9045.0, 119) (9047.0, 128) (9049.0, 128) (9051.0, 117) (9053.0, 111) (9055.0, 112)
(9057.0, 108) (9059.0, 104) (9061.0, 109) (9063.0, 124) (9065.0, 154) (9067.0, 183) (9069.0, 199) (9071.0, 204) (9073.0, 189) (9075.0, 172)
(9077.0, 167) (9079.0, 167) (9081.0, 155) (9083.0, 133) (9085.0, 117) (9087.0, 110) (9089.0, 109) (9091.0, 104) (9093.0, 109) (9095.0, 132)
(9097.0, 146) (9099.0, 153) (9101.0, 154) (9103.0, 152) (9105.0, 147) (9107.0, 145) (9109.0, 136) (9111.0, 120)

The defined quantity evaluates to 1.17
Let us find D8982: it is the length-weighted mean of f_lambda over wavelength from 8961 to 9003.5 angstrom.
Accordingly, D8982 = 106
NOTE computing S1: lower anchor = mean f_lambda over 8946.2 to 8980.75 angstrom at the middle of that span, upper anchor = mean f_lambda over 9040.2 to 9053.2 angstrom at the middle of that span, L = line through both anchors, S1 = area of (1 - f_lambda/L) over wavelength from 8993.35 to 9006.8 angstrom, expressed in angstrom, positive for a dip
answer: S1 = 2.3 angstrom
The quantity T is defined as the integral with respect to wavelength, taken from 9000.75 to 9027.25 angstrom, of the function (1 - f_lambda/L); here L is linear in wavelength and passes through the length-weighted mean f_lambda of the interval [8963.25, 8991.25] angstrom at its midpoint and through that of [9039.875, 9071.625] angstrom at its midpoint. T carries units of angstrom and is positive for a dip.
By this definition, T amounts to 4.4 angstrom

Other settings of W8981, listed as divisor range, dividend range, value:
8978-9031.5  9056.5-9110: 1.40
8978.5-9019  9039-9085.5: 1.39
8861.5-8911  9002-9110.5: 1.22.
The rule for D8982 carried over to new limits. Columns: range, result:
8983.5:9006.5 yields 102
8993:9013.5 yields 95.9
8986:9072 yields 115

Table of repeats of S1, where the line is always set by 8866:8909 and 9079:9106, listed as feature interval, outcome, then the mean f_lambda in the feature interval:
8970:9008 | 5.6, 102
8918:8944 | 2.4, 102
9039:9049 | 0.8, 118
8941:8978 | 2.4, 109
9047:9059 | 1.2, 115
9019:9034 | 1.5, 113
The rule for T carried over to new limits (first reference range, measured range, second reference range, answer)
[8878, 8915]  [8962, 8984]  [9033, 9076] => 2.71 angstrom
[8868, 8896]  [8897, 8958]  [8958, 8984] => -1.17 angstrom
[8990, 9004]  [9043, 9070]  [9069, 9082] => 5.12 angstrom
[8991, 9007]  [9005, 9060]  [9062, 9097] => 4.22 angstrom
